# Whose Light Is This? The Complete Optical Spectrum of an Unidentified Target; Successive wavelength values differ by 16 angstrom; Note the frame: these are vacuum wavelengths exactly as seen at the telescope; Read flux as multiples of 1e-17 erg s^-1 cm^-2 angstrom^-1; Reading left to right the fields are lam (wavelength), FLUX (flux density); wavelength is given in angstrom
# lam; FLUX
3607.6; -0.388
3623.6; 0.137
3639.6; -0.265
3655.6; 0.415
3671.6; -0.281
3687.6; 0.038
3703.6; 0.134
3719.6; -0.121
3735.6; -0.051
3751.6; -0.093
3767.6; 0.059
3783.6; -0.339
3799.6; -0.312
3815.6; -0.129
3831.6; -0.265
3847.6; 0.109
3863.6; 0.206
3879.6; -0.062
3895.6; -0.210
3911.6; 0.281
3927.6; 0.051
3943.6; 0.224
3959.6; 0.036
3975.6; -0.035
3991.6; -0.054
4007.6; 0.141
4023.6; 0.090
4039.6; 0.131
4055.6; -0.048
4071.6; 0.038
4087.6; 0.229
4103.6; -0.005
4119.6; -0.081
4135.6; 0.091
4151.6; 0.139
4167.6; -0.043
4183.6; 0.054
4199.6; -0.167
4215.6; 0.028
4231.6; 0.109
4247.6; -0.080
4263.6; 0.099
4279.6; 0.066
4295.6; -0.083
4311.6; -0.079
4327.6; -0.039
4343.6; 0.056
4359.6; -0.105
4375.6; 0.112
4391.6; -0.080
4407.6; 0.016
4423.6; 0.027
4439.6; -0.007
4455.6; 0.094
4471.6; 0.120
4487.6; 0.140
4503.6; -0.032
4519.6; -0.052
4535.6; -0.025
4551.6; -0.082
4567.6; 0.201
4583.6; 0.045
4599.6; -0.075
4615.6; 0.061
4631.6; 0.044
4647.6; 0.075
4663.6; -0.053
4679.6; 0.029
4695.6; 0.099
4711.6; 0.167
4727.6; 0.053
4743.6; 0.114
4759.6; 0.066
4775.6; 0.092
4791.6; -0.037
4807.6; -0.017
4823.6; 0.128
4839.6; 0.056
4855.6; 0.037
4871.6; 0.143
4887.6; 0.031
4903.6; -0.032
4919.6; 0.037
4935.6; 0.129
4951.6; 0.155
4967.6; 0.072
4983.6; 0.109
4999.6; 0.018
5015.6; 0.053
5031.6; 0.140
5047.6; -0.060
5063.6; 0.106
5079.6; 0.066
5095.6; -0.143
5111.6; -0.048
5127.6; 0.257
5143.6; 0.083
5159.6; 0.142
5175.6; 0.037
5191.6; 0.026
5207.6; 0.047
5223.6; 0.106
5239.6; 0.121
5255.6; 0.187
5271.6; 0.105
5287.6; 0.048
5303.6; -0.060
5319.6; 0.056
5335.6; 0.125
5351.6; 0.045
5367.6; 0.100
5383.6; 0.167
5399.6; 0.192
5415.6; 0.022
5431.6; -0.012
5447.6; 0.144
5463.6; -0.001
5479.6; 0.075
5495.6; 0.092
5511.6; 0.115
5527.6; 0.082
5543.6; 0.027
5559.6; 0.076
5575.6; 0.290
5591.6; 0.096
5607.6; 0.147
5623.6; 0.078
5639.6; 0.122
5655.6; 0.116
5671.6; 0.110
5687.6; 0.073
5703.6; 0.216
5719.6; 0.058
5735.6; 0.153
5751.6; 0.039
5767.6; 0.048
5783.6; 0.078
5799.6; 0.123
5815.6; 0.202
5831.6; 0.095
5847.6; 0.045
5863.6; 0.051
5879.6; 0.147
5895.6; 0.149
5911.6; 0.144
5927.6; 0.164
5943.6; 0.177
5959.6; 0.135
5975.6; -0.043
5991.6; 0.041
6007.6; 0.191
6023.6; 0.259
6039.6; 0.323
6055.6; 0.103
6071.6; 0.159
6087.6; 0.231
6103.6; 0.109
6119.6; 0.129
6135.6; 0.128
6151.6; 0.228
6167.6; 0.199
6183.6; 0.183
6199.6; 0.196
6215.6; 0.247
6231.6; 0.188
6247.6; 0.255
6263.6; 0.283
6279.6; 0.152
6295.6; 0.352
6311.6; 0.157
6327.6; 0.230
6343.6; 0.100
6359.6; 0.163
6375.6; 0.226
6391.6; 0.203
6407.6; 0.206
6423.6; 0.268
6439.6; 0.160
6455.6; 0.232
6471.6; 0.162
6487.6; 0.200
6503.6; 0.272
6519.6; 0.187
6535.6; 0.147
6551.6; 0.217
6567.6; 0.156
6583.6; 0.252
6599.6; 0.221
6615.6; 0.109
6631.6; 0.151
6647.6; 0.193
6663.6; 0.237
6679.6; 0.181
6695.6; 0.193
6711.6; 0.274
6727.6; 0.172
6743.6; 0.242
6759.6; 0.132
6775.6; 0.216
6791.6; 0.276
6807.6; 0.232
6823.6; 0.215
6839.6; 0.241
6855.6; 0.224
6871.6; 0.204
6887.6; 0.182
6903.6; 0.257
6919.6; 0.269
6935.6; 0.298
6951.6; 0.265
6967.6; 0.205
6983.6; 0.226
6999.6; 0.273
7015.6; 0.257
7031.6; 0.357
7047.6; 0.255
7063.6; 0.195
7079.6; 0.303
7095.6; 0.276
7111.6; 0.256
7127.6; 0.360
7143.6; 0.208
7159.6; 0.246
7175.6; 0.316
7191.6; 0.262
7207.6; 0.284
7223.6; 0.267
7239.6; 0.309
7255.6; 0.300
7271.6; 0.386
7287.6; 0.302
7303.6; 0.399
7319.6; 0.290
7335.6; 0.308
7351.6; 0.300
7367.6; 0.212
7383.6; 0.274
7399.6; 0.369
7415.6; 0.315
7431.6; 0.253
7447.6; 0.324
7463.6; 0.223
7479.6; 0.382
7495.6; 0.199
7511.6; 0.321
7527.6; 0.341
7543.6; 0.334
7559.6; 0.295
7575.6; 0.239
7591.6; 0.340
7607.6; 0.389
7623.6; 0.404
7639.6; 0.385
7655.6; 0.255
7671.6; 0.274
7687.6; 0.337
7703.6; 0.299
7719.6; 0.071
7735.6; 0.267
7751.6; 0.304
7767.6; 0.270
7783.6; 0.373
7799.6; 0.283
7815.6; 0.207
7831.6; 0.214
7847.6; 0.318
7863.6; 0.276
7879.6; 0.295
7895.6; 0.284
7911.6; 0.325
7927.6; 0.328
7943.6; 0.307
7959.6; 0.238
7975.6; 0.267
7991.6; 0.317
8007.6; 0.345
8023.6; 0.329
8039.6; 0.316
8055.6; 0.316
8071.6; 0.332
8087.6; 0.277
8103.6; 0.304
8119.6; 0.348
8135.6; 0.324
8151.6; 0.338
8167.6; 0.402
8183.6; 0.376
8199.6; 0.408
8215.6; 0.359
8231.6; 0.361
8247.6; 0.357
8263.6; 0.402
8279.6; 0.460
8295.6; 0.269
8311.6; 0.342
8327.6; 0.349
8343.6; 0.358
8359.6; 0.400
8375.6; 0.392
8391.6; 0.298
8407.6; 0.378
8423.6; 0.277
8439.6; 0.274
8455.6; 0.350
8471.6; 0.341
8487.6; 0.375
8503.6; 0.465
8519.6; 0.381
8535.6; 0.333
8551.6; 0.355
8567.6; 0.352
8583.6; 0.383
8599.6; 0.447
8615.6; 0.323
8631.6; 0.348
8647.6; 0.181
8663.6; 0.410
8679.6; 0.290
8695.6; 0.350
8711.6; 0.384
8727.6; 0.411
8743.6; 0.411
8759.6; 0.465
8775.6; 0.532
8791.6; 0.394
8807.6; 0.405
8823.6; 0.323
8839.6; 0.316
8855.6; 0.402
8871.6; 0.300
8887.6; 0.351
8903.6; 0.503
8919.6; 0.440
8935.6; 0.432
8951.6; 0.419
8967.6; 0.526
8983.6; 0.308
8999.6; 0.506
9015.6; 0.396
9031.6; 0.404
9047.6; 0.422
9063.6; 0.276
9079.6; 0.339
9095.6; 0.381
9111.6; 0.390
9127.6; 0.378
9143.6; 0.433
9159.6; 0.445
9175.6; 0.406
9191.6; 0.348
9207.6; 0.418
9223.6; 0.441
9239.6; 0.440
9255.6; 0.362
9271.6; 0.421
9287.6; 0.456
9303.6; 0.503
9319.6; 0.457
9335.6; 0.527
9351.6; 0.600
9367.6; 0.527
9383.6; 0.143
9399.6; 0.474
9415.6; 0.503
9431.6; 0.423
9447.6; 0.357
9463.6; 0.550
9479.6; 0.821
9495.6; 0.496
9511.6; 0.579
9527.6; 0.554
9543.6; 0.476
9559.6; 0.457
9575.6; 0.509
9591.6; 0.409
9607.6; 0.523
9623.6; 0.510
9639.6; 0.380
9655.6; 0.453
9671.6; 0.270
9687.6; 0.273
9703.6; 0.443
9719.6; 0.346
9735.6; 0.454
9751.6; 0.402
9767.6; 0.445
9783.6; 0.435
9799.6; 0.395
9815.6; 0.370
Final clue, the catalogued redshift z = 0.541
